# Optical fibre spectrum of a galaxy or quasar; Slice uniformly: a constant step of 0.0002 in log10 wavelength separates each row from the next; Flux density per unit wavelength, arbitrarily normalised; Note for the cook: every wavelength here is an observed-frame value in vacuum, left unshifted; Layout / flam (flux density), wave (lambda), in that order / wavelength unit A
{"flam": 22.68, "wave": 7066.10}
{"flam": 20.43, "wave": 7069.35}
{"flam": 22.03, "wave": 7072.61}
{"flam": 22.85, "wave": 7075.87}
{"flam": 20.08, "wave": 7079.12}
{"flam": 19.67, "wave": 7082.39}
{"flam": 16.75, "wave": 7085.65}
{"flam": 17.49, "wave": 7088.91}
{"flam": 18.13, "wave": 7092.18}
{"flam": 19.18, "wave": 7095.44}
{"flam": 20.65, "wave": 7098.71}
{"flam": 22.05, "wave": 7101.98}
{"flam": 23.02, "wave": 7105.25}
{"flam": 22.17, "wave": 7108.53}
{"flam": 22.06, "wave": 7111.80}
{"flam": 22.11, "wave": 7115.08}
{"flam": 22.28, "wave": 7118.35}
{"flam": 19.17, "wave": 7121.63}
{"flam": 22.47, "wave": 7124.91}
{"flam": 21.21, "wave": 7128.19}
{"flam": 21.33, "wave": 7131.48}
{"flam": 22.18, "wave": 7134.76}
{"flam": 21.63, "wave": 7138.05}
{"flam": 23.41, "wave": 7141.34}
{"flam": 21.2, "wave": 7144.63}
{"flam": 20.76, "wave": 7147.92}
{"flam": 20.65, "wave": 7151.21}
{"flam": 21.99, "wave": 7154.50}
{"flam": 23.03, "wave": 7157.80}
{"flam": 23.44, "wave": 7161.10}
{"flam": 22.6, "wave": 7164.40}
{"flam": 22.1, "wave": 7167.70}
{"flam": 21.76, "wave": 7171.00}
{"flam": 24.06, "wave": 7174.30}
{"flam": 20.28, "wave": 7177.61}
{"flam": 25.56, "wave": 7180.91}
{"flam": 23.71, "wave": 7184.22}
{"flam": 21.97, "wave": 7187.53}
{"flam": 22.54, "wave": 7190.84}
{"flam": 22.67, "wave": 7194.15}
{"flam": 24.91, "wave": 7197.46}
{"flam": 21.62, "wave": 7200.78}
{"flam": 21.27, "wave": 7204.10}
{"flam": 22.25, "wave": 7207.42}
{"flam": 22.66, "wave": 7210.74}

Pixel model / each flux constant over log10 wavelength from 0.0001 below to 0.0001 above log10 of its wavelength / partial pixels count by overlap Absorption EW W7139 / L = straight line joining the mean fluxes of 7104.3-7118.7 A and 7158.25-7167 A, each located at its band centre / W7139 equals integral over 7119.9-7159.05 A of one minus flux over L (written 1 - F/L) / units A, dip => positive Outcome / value 1.8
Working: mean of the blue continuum 22.3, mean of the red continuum 22.9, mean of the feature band 21.6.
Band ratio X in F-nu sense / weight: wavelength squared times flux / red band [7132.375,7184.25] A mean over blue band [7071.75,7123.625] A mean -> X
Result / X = 1.10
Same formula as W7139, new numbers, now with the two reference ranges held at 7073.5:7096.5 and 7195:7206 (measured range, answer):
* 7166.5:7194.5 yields -0.9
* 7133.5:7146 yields -0.8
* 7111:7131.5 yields -1.2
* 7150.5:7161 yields -0.5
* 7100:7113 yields -1.6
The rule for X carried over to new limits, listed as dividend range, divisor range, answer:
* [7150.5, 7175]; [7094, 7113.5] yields 1.06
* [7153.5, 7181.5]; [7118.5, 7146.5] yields 1.06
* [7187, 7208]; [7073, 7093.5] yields 1.20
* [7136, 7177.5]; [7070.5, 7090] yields 1.14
